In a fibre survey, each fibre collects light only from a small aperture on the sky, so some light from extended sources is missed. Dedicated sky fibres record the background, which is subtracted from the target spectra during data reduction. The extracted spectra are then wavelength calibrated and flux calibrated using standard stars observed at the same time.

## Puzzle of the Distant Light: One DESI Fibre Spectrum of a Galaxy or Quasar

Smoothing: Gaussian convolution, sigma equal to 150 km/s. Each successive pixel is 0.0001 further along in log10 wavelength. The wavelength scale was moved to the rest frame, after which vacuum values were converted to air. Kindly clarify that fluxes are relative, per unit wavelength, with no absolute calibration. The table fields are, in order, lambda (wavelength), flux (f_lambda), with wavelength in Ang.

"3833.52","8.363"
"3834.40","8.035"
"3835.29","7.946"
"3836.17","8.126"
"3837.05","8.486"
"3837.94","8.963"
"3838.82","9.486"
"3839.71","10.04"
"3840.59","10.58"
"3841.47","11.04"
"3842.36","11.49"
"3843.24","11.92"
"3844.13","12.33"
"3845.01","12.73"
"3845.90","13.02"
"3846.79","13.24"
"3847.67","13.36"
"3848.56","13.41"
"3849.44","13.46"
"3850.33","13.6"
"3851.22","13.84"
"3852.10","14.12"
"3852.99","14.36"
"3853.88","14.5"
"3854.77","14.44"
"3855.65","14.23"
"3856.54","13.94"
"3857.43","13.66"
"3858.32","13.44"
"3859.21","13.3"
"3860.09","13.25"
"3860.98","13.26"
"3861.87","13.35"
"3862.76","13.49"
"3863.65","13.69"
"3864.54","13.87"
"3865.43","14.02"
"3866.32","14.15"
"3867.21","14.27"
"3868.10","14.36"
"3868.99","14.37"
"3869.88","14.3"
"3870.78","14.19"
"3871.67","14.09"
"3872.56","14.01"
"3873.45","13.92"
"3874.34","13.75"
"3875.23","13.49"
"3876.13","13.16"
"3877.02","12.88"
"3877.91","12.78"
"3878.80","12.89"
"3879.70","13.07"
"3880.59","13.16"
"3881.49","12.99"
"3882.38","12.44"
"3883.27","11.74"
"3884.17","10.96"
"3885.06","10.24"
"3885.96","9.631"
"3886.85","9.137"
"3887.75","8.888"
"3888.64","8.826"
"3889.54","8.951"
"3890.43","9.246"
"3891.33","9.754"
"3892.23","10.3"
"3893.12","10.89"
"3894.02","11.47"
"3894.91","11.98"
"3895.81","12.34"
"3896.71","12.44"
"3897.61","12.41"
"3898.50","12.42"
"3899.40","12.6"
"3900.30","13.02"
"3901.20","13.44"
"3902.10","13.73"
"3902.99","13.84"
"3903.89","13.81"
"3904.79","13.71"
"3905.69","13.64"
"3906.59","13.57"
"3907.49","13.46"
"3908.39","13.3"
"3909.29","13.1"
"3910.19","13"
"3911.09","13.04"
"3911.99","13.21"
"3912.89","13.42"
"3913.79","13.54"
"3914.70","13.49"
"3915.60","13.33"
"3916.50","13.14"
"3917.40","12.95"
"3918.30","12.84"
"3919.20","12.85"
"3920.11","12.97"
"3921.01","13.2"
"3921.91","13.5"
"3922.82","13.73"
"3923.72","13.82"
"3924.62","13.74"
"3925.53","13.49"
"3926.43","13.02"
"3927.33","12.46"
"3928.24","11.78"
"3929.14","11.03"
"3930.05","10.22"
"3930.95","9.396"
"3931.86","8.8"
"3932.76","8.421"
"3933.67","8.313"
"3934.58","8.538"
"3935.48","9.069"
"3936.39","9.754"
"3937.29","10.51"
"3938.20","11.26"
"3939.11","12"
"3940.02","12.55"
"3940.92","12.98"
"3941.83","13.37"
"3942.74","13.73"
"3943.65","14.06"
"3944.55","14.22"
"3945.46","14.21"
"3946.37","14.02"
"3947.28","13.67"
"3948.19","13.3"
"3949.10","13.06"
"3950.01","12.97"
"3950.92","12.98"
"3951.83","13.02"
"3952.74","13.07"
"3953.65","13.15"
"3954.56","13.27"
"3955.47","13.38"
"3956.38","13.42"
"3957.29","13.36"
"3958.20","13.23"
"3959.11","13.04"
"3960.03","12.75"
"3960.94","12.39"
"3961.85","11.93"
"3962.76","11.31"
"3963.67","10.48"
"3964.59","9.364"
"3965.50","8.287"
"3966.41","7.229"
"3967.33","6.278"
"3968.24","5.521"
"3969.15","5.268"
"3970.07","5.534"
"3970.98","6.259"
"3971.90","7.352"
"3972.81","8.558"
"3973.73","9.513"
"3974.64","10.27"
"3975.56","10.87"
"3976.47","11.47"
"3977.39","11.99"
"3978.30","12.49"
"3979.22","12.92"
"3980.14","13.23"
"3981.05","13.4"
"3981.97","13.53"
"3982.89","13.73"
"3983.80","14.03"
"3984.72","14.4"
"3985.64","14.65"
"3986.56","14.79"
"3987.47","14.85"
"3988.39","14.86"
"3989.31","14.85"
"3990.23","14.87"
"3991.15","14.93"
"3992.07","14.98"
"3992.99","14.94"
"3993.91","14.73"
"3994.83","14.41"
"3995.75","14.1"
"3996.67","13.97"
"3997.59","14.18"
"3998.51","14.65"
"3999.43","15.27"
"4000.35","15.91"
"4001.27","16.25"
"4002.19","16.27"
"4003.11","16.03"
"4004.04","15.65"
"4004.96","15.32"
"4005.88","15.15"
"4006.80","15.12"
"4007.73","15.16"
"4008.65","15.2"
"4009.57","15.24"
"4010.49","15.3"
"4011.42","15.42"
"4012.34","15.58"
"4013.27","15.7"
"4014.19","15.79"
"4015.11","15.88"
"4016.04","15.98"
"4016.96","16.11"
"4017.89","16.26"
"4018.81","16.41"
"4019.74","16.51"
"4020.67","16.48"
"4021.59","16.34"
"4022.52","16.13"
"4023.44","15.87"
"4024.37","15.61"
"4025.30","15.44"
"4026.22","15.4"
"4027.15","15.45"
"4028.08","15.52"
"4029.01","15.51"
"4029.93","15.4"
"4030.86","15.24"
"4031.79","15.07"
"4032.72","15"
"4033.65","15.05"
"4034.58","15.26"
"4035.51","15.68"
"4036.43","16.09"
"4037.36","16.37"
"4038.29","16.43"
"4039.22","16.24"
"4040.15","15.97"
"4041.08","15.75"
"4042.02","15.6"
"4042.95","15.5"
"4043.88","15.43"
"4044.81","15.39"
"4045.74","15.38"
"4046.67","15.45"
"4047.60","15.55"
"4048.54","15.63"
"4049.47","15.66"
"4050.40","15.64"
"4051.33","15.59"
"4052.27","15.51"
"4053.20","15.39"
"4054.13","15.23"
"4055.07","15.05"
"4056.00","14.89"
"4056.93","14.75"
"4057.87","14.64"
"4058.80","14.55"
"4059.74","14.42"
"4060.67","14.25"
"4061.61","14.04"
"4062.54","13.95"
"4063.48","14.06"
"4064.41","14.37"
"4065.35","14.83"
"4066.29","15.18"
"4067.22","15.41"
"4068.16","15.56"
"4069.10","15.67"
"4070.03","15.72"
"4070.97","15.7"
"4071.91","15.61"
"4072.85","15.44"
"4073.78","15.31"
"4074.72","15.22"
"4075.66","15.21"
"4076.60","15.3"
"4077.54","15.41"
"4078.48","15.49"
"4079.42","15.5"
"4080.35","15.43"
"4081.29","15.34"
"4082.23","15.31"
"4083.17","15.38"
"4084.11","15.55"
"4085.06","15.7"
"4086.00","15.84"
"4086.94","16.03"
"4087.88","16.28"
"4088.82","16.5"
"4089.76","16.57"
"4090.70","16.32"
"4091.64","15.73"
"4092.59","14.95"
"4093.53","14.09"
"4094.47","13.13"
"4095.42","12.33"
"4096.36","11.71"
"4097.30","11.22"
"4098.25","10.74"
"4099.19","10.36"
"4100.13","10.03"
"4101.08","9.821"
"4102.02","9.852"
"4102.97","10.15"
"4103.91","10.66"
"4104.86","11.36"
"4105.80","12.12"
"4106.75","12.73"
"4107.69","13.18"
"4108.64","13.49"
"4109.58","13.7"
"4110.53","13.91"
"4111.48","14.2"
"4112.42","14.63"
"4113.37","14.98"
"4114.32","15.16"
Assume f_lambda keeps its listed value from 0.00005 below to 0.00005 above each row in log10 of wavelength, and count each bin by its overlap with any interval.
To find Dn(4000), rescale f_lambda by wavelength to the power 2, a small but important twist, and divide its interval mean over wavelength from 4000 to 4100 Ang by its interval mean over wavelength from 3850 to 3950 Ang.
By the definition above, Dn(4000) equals 1.30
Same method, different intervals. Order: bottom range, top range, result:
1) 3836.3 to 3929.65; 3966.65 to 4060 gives 1.21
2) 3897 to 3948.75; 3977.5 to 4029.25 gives 1.25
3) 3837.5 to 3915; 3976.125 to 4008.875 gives 1.21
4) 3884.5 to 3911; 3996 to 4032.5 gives 1.39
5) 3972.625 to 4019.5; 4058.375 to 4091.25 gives 1.10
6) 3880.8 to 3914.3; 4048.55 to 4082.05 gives 1.37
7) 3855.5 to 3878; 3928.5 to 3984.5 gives 0.86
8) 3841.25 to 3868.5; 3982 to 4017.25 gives 1.21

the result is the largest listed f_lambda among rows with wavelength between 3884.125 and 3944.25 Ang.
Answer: 14.06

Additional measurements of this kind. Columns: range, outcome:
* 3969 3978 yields 11.99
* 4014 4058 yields 16.51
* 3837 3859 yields 14.5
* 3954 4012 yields 16.27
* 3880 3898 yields 13.16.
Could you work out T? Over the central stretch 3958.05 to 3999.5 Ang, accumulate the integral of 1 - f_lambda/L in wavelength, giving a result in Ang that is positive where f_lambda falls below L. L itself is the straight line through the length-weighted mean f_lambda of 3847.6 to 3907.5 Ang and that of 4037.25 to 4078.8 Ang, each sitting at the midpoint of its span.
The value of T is 6.60 Ang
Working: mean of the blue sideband 12.8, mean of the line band 12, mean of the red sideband 15.3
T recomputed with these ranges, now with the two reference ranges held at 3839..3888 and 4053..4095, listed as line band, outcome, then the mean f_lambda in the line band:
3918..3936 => 2.8 Ang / 11.5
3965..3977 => 5.3 Ang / 7.91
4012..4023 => -1.1 Ang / 16.1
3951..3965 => 1.5 Ang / 12.5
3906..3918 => 0.2 Ang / 13.3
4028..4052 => -1.2 Ang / 15.6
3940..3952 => 0.3 Ang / 13.5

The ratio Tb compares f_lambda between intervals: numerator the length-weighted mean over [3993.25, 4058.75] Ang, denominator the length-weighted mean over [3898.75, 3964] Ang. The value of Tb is 1.23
